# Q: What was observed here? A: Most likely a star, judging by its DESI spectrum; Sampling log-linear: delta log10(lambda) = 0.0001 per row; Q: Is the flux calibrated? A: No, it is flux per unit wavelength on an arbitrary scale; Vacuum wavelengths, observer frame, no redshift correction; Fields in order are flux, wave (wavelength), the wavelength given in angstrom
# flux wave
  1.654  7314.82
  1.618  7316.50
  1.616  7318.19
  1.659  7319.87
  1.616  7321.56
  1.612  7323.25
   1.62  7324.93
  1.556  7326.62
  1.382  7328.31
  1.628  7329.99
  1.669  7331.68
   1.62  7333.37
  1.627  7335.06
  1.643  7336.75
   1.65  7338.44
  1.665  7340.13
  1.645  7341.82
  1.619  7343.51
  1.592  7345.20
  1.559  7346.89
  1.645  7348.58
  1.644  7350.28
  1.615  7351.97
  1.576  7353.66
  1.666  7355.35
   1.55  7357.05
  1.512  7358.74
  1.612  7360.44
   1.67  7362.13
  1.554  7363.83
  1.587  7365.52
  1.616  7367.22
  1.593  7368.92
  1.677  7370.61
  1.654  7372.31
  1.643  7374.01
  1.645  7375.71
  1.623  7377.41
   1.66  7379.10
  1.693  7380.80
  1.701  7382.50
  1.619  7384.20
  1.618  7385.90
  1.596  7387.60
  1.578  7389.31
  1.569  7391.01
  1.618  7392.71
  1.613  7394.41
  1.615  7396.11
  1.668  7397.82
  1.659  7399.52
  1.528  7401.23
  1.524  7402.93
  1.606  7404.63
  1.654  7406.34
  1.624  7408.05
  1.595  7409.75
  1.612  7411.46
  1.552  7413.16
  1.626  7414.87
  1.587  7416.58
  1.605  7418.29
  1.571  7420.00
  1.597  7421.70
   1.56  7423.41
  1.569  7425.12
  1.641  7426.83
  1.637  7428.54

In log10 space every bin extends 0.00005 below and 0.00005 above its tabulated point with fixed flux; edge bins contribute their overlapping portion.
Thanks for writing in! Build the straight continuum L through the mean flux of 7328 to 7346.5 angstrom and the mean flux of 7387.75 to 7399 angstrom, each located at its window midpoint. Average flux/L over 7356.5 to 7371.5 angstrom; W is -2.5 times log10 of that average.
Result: 0.01 mag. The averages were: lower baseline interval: 1.62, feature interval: 1.6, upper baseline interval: 1.61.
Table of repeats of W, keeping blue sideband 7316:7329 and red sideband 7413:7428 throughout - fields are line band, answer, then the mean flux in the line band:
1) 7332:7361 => -0.019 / 1.61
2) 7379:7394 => -0.024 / 1.63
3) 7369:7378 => -0.037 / 1.64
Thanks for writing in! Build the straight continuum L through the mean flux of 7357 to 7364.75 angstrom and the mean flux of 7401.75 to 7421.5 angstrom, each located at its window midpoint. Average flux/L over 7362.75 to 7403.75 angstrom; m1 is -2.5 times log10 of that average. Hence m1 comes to -0.02 mag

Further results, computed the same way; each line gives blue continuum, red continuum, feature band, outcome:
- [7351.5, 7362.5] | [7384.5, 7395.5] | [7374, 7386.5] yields -0.04 mag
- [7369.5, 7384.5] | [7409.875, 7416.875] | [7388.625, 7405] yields 0.02 mag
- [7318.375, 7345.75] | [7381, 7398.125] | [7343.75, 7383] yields 0.00 mag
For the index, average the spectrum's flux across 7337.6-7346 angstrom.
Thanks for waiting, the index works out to 1.63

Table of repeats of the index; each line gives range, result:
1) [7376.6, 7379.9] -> 1.65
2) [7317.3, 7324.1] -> 1.63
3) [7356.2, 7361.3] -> 1.56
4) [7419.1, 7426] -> 1.58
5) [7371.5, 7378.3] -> 1.64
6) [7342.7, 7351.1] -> 1.61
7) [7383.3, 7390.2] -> 1.6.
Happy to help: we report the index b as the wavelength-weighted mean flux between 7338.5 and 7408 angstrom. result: 1.62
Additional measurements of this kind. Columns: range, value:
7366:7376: 1.63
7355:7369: 1.59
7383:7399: 1.61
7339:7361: 1.61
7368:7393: 1.63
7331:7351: 1.63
